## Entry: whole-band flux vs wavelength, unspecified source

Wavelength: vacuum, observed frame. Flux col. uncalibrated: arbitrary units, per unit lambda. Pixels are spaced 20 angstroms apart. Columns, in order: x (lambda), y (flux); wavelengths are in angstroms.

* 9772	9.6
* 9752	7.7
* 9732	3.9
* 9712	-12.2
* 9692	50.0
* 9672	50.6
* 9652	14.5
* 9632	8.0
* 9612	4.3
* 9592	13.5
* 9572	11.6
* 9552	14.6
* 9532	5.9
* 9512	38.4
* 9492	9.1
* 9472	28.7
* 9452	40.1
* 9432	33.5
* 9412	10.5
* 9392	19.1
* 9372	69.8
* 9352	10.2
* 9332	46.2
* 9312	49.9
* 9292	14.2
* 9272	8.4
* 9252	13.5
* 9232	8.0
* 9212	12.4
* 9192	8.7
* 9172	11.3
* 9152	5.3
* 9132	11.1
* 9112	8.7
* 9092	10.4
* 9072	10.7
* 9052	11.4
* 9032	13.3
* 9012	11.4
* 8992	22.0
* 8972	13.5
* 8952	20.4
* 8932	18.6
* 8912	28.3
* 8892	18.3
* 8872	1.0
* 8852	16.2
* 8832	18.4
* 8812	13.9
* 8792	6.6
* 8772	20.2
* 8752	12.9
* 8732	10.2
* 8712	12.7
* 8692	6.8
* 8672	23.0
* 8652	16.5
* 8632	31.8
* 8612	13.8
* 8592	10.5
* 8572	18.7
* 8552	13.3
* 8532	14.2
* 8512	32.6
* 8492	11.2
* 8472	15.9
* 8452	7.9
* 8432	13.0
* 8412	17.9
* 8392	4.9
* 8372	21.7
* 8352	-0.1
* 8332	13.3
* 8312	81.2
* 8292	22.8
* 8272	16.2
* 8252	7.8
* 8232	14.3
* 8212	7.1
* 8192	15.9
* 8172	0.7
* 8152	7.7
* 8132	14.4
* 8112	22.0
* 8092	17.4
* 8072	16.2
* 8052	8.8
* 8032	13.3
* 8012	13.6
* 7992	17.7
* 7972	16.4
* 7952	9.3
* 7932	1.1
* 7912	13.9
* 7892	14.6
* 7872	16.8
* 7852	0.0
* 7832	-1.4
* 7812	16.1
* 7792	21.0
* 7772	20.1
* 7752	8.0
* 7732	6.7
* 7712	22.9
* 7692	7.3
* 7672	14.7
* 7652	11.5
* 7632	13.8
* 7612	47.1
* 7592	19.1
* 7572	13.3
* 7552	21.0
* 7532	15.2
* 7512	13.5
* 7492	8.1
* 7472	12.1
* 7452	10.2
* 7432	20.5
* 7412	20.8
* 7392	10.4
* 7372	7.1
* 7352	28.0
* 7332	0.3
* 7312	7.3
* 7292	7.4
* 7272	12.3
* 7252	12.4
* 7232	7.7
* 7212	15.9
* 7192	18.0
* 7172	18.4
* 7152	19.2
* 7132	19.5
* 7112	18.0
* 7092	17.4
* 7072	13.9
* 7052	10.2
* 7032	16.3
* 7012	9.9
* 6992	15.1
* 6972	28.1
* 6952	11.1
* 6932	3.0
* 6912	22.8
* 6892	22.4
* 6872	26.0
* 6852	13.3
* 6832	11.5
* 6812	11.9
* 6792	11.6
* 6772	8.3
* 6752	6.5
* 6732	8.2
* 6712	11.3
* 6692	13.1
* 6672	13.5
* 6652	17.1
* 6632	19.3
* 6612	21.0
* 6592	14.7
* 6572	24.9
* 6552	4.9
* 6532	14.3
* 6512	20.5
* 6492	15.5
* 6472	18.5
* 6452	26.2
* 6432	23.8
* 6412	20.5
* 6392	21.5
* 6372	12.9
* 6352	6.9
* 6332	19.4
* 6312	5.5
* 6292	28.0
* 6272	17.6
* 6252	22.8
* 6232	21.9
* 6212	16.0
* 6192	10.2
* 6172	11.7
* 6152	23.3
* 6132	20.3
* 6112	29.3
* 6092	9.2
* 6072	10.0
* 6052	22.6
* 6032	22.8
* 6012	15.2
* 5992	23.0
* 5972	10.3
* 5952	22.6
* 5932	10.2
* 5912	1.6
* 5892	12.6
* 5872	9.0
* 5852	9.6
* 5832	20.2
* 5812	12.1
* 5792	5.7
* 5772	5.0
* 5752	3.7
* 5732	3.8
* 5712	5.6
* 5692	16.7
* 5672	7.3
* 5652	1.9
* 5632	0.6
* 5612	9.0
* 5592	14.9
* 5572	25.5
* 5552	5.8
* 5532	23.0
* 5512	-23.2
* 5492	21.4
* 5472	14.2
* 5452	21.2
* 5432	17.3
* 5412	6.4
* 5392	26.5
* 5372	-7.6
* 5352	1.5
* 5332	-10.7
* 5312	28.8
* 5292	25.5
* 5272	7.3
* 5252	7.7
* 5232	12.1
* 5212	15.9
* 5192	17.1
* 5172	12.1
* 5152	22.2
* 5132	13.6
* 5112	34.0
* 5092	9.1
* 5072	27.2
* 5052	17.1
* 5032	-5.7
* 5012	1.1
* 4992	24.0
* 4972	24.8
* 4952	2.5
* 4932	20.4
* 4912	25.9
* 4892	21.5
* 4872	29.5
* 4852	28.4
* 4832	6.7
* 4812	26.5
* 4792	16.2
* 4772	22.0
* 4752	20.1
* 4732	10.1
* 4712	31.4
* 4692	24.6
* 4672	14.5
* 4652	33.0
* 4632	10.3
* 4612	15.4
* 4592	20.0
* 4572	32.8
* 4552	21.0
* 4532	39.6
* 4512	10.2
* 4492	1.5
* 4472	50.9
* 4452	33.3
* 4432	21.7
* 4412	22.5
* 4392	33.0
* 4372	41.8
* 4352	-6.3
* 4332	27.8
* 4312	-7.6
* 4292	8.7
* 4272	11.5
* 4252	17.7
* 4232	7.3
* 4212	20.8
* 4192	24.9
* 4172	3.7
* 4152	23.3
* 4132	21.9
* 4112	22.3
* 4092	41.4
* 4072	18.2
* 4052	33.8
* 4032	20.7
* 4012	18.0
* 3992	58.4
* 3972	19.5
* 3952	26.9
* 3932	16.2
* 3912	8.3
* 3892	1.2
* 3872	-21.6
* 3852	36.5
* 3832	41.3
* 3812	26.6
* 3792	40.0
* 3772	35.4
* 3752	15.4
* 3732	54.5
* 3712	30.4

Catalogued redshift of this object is 0.27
